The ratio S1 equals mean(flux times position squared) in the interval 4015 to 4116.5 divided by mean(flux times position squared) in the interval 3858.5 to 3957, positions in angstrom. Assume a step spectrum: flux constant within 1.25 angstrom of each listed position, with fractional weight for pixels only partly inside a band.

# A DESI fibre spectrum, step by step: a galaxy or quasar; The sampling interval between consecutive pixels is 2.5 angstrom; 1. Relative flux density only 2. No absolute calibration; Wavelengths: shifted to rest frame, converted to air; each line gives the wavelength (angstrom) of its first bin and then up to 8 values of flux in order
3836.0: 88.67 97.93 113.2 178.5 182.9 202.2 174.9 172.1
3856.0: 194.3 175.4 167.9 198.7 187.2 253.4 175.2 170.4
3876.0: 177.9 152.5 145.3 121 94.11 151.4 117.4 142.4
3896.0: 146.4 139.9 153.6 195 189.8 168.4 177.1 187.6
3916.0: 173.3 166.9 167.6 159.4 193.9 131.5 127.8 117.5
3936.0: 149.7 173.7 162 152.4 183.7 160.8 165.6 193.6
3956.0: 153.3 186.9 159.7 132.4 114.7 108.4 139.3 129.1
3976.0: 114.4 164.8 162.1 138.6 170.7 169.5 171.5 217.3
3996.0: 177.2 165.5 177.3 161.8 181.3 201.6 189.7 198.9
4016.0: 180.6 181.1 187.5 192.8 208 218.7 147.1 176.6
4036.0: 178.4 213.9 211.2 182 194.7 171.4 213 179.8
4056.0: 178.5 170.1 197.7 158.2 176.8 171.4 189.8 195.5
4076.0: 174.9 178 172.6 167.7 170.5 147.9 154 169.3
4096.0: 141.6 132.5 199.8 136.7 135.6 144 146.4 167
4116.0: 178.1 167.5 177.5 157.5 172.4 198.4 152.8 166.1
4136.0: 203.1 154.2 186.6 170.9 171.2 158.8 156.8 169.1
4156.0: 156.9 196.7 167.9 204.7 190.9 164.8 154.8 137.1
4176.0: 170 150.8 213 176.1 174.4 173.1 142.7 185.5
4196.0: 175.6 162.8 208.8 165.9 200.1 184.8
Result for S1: 1.16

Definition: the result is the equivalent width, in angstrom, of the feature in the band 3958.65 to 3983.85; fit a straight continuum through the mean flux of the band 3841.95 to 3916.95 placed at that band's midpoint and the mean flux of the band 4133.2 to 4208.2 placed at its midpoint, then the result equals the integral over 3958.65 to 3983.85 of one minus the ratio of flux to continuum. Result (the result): 4.7 angstrom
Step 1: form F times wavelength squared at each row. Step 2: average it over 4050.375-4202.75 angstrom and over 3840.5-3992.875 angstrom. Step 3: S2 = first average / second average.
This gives 1.2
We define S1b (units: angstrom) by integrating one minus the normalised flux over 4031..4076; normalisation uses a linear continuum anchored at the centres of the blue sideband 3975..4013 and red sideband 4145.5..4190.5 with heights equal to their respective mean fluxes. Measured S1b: -3.38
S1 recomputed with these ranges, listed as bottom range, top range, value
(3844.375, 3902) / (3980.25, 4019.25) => 1.15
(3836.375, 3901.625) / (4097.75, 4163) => 1.19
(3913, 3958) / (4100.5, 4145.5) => 1.13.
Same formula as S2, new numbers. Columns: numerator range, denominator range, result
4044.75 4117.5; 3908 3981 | 1.16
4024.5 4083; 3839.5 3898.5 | 1.24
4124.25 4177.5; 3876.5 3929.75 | 1.24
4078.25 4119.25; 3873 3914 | 1.14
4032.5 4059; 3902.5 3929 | 1.15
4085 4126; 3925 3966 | 1.09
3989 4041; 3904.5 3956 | 1.18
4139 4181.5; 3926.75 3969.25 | 1.24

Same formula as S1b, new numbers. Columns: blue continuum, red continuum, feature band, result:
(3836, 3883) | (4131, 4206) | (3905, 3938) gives 1.62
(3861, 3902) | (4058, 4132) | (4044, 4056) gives -1.68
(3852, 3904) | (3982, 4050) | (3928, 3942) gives 2.26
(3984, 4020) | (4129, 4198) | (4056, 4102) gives 1.54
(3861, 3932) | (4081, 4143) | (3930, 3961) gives 0.49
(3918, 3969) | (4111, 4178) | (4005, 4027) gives -4.10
